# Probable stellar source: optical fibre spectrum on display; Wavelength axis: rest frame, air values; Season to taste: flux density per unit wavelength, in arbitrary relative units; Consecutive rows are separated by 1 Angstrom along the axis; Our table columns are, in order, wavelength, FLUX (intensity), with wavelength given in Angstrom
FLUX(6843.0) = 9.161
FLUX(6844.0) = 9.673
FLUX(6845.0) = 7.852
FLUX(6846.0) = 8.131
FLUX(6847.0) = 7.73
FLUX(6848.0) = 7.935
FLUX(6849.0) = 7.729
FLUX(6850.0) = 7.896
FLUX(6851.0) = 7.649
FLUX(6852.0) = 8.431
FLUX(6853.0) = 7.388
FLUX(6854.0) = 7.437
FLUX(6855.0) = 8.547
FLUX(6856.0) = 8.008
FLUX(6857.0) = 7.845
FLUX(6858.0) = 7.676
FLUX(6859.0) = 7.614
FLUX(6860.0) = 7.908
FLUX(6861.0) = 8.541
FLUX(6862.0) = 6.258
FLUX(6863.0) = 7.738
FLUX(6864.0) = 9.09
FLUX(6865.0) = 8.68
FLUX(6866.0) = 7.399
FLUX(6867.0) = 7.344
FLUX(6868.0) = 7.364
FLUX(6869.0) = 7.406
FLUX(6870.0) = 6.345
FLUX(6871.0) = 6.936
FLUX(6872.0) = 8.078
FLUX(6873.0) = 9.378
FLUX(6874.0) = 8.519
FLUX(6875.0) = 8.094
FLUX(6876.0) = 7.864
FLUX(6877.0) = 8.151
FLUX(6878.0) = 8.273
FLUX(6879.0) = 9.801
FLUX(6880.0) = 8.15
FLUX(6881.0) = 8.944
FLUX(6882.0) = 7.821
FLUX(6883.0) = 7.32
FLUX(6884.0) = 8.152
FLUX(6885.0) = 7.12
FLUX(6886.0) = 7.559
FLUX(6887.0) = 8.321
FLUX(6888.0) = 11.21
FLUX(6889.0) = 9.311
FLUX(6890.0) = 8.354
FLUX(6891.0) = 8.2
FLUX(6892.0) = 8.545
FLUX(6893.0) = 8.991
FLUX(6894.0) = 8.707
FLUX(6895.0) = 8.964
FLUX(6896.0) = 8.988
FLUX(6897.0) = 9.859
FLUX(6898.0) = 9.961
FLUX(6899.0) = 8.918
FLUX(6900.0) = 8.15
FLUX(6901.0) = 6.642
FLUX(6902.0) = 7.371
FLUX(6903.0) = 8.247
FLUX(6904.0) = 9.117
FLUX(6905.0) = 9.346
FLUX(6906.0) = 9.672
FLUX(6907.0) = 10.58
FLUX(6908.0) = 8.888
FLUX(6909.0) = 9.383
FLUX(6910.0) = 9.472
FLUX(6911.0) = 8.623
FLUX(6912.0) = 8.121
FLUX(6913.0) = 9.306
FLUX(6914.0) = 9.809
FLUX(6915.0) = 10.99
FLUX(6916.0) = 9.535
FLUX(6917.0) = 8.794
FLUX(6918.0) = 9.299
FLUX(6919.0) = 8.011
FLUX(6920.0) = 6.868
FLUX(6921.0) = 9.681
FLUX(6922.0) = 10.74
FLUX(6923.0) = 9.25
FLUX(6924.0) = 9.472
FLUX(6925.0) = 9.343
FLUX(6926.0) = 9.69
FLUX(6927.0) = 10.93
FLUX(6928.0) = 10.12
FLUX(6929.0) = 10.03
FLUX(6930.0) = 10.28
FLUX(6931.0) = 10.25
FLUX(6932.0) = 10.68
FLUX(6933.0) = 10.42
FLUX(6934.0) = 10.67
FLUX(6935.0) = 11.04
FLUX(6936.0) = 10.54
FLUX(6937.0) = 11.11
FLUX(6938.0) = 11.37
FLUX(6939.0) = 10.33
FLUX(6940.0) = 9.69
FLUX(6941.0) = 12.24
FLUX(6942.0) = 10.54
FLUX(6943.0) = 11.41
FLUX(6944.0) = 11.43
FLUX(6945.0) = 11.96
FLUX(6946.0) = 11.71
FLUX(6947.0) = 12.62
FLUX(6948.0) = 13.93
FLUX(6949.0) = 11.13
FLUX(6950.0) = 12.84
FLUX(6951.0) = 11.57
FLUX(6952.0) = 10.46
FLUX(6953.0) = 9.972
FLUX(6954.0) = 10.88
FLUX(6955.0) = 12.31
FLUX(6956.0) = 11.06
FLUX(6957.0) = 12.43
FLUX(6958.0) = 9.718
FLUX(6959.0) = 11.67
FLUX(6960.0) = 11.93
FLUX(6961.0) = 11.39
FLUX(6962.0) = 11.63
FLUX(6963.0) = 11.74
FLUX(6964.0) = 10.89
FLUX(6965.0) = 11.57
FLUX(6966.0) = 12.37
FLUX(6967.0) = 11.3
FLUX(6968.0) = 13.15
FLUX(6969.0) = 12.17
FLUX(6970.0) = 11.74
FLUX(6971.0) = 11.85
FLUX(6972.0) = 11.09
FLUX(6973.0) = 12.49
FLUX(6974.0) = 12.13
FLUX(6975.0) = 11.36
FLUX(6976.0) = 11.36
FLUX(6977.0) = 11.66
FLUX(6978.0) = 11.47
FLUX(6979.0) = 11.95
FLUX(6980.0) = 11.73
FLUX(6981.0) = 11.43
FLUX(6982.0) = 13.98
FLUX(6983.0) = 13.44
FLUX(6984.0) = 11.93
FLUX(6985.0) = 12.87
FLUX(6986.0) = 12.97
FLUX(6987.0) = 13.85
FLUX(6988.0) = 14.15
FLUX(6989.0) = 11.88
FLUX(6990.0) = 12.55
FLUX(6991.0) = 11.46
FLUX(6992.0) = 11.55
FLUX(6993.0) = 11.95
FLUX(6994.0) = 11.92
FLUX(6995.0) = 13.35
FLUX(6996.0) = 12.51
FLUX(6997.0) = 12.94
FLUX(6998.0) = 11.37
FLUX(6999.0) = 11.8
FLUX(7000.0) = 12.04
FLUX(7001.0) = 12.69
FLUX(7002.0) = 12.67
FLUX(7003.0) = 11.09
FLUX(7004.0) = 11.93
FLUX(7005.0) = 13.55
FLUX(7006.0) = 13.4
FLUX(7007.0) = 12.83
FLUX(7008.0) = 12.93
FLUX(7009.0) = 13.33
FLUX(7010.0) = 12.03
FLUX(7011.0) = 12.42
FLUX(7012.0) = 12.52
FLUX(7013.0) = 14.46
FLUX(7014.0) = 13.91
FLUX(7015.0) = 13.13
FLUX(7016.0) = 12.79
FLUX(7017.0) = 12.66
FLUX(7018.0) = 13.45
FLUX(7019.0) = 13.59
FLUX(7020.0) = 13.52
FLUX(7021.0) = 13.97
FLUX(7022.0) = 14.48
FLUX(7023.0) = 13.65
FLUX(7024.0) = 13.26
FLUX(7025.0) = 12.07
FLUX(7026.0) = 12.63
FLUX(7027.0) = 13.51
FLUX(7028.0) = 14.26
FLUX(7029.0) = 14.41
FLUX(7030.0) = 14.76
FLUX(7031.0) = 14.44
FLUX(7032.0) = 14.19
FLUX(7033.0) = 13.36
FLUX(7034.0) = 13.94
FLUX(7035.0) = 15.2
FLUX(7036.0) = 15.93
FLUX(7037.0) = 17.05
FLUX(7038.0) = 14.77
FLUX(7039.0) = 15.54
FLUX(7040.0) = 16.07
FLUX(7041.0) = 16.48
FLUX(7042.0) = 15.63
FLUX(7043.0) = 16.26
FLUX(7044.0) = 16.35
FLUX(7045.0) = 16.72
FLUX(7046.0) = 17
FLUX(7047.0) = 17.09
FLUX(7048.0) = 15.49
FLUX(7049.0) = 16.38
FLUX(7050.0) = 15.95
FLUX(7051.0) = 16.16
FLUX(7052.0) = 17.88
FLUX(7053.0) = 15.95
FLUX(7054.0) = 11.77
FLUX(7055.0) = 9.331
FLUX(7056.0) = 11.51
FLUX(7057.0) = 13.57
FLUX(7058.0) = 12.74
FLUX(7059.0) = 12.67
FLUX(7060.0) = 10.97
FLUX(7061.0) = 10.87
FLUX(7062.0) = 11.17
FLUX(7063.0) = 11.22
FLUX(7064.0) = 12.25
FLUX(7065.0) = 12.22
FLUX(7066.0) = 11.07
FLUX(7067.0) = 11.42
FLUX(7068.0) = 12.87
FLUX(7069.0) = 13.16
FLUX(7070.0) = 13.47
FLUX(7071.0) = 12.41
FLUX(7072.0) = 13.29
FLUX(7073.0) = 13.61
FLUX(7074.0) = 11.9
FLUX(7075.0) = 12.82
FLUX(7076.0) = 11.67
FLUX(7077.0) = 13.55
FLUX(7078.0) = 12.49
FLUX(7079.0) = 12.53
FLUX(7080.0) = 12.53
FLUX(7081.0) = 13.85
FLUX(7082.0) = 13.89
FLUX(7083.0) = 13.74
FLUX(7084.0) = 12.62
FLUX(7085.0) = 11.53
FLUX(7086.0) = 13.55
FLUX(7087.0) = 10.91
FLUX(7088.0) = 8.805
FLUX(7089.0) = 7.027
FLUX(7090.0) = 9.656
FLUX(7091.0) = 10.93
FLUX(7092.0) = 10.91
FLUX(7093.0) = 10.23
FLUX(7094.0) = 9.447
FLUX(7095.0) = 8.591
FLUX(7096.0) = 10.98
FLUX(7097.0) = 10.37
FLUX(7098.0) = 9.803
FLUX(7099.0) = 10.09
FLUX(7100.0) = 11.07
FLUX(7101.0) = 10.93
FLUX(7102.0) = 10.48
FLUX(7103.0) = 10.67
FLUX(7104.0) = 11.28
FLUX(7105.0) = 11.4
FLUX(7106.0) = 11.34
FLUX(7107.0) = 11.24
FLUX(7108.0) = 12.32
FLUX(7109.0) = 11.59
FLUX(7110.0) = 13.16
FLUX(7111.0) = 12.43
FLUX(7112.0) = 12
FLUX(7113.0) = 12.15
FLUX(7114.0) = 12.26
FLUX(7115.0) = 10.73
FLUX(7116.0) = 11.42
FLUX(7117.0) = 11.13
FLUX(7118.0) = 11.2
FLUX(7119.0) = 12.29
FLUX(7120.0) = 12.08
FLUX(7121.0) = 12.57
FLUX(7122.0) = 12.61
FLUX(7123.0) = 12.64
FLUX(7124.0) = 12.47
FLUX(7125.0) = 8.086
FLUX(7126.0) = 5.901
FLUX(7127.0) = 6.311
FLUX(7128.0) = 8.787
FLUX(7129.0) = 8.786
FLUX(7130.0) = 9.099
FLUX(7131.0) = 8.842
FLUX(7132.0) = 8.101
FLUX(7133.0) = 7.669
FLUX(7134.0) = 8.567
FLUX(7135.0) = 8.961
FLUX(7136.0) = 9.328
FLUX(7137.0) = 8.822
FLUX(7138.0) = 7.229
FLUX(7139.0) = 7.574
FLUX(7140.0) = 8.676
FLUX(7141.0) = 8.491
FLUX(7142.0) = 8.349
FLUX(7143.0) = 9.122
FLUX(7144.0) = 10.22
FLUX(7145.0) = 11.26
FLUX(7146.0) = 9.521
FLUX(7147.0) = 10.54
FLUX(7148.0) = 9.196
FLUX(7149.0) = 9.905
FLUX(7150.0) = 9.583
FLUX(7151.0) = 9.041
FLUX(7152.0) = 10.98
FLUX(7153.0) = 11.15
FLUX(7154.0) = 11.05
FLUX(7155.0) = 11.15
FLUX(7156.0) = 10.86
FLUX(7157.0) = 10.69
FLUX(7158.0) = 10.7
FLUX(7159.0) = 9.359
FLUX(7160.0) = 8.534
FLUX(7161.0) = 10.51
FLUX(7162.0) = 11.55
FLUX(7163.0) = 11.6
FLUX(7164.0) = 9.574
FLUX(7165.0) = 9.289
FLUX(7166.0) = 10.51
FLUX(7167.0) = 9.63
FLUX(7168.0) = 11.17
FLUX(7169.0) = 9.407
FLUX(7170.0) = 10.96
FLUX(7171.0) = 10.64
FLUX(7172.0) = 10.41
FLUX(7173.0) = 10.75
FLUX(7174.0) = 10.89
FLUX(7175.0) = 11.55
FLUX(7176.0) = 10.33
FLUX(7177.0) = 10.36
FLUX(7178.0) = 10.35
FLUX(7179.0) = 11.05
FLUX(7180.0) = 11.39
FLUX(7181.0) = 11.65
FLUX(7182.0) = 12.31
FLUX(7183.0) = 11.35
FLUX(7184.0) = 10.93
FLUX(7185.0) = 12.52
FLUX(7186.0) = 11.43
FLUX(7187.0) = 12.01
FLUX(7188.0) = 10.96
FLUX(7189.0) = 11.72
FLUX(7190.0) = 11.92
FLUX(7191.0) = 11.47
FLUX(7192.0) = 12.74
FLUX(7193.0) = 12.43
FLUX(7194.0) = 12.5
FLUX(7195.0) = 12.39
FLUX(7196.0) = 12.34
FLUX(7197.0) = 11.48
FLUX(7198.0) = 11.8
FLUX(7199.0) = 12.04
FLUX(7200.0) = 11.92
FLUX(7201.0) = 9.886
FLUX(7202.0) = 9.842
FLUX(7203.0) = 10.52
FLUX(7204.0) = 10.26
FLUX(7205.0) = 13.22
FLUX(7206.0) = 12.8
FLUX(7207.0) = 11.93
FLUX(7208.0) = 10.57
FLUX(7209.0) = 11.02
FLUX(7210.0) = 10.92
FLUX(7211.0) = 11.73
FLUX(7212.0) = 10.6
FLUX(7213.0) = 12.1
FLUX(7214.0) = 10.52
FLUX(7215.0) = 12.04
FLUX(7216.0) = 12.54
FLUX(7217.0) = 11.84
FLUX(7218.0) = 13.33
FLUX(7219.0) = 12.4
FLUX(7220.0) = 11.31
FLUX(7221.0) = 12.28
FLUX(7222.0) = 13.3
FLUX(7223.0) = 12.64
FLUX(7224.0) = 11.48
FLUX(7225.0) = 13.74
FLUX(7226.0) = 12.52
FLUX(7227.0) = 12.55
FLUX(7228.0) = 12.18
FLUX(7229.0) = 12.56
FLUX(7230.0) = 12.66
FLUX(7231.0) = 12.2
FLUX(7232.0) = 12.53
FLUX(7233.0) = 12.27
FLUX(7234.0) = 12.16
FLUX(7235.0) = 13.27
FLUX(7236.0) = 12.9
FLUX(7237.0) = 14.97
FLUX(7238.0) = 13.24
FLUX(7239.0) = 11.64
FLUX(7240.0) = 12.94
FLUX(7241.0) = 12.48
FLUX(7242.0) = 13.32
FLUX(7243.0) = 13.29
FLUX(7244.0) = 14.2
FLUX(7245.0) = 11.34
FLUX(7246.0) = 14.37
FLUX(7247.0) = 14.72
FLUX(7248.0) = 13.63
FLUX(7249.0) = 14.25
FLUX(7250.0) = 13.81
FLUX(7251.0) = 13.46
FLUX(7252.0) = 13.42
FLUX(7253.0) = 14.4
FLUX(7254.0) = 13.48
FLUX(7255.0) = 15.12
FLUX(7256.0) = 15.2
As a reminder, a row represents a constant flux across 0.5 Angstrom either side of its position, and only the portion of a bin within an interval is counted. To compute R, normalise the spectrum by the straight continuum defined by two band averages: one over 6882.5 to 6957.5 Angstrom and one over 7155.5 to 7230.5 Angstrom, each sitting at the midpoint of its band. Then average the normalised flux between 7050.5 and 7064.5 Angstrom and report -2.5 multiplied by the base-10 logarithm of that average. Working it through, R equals -0.19 mag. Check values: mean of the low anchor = 9.85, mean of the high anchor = 11.4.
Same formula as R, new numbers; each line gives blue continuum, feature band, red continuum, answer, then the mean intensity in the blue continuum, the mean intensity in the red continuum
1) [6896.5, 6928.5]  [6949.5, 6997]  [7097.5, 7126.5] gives -0.21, 9.19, 11.3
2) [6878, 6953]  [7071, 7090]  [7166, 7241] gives -0.12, 9.68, 11.8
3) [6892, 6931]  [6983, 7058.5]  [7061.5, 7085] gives -0.19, 9.22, 12.6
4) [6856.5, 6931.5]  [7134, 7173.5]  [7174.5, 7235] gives 0.14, 8.69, 11.8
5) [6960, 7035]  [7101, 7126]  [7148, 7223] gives 0.02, 12.7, 11.2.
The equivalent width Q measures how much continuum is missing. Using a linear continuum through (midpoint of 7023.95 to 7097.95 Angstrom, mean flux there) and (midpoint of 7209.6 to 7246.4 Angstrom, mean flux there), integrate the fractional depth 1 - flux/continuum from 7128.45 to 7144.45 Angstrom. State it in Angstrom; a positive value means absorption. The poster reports 5.3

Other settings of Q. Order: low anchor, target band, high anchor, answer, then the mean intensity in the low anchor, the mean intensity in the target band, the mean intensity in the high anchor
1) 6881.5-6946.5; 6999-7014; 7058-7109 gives -2.9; 9.5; 12.7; 11.6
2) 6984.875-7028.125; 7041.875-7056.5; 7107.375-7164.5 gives -4.1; 12.8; 15.3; 10.2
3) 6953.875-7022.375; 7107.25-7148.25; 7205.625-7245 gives 7.6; 12.4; 10.1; 12.4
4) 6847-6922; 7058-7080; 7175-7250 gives -3.7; 8.42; 12.3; 12.1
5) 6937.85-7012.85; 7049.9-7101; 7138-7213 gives -2.6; 12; 12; 10.8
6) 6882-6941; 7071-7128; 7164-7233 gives -2.9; 9.33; 11.3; 11.6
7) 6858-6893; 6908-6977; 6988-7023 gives -1.7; 8.12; 10.8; 12.8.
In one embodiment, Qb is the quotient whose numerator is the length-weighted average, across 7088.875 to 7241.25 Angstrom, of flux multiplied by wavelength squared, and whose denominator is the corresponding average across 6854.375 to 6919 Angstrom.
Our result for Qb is 1.4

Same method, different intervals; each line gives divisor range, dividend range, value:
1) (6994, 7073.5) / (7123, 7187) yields 0.76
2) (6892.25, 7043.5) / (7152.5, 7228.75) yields 1.03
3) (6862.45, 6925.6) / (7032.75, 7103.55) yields 1.56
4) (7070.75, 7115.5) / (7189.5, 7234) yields 1.07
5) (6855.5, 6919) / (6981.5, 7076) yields 1.65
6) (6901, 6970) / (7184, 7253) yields 1.27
